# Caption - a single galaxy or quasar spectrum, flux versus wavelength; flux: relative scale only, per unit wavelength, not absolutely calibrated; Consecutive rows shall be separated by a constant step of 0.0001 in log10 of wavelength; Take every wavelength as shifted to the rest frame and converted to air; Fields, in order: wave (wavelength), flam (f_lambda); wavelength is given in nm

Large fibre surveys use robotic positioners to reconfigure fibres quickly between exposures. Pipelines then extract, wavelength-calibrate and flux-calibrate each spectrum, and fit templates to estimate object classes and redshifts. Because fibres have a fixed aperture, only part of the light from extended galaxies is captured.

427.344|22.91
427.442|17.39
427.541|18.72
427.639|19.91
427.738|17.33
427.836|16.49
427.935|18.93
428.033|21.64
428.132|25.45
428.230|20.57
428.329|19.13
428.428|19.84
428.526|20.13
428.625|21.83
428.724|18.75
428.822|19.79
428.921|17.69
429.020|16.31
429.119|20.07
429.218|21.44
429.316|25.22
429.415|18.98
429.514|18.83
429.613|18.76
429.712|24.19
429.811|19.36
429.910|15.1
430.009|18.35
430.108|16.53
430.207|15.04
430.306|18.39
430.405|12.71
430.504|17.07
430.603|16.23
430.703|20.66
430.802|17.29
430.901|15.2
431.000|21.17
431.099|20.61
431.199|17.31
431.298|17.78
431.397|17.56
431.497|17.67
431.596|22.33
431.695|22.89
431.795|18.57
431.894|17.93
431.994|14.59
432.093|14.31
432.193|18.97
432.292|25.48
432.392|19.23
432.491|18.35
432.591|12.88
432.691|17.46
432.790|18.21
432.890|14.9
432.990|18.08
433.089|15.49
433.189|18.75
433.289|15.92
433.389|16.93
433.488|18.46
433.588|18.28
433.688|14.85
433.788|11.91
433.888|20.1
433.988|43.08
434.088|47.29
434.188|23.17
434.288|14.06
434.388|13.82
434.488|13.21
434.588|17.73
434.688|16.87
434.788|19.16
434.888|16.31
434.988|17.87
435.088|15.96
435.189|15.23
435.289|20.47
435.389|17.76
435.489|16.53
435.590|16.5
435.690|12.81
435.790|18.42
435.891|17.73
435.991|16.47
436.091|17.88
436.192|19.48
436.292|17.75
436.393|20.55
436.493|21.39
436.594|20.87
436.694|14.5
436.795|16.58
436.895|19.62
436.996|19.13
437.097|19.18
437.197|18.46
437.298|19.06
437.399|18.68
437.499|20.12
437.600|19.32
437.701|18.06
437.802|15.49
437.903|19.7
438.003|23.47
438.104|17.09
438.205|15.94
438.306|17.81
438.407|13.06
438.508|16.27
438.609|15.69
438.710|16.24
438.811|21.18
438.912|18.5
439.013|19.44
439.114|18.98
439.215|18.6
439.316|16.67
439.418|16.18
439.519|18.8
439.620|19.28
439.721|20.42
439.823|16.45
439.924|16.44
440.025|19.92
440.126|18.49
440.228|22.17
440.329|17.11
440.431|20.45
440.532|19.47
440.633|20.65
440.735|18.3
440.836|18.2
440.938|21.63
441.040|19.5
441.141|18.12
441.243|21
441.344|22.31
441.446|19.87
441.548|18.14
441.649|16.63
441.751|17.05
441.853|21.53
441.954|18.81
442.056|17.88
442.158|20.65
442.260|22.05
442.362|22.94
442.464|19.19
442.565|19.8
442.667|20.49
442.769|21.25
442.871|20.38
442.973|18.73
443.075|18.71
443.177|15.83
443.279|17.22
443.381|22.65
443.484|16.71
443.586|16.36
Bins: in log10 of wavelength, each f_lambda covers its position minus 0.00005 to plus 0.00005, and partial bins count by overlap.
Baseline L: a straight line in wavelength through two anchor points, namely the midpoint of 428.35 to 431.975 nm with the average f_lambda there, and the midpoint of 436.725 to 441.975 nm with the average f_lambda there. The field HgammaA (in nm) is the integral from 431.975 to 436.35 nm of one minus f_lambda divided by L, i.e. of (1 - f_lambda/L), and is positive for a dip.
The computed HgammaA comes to 0.07 nm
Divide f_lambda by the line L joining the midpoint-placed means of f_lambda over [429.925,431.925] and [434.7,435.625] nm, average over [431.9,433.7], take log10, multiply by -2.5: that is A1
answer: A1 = 0.02 mag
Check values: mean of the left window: 18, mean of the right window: 17.3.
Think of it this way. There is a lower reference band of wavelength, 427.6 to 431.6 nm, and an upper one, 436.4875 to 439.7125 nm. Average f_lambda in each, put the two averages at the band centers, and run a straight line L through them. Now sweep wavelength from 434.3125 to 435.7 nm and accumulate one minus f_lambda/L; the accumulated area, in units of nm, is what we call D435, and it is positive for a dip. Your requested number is 0.148 nm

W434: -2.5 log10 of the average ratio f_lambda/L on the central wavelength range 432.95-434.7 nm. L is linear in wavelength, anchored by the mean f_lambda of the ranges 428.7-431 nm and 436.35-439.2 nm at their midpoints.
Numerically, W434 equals -0.09 mag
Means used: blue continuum 18.4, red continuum 18.4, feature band 20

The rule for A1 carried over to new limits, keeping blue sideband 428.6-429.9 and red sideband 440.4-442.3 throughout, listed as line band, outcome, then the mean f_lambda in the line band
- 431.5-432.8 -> 0.07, 18.5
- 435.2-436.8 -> 0.11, 17.8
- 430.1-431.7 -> 0.11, 17.9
